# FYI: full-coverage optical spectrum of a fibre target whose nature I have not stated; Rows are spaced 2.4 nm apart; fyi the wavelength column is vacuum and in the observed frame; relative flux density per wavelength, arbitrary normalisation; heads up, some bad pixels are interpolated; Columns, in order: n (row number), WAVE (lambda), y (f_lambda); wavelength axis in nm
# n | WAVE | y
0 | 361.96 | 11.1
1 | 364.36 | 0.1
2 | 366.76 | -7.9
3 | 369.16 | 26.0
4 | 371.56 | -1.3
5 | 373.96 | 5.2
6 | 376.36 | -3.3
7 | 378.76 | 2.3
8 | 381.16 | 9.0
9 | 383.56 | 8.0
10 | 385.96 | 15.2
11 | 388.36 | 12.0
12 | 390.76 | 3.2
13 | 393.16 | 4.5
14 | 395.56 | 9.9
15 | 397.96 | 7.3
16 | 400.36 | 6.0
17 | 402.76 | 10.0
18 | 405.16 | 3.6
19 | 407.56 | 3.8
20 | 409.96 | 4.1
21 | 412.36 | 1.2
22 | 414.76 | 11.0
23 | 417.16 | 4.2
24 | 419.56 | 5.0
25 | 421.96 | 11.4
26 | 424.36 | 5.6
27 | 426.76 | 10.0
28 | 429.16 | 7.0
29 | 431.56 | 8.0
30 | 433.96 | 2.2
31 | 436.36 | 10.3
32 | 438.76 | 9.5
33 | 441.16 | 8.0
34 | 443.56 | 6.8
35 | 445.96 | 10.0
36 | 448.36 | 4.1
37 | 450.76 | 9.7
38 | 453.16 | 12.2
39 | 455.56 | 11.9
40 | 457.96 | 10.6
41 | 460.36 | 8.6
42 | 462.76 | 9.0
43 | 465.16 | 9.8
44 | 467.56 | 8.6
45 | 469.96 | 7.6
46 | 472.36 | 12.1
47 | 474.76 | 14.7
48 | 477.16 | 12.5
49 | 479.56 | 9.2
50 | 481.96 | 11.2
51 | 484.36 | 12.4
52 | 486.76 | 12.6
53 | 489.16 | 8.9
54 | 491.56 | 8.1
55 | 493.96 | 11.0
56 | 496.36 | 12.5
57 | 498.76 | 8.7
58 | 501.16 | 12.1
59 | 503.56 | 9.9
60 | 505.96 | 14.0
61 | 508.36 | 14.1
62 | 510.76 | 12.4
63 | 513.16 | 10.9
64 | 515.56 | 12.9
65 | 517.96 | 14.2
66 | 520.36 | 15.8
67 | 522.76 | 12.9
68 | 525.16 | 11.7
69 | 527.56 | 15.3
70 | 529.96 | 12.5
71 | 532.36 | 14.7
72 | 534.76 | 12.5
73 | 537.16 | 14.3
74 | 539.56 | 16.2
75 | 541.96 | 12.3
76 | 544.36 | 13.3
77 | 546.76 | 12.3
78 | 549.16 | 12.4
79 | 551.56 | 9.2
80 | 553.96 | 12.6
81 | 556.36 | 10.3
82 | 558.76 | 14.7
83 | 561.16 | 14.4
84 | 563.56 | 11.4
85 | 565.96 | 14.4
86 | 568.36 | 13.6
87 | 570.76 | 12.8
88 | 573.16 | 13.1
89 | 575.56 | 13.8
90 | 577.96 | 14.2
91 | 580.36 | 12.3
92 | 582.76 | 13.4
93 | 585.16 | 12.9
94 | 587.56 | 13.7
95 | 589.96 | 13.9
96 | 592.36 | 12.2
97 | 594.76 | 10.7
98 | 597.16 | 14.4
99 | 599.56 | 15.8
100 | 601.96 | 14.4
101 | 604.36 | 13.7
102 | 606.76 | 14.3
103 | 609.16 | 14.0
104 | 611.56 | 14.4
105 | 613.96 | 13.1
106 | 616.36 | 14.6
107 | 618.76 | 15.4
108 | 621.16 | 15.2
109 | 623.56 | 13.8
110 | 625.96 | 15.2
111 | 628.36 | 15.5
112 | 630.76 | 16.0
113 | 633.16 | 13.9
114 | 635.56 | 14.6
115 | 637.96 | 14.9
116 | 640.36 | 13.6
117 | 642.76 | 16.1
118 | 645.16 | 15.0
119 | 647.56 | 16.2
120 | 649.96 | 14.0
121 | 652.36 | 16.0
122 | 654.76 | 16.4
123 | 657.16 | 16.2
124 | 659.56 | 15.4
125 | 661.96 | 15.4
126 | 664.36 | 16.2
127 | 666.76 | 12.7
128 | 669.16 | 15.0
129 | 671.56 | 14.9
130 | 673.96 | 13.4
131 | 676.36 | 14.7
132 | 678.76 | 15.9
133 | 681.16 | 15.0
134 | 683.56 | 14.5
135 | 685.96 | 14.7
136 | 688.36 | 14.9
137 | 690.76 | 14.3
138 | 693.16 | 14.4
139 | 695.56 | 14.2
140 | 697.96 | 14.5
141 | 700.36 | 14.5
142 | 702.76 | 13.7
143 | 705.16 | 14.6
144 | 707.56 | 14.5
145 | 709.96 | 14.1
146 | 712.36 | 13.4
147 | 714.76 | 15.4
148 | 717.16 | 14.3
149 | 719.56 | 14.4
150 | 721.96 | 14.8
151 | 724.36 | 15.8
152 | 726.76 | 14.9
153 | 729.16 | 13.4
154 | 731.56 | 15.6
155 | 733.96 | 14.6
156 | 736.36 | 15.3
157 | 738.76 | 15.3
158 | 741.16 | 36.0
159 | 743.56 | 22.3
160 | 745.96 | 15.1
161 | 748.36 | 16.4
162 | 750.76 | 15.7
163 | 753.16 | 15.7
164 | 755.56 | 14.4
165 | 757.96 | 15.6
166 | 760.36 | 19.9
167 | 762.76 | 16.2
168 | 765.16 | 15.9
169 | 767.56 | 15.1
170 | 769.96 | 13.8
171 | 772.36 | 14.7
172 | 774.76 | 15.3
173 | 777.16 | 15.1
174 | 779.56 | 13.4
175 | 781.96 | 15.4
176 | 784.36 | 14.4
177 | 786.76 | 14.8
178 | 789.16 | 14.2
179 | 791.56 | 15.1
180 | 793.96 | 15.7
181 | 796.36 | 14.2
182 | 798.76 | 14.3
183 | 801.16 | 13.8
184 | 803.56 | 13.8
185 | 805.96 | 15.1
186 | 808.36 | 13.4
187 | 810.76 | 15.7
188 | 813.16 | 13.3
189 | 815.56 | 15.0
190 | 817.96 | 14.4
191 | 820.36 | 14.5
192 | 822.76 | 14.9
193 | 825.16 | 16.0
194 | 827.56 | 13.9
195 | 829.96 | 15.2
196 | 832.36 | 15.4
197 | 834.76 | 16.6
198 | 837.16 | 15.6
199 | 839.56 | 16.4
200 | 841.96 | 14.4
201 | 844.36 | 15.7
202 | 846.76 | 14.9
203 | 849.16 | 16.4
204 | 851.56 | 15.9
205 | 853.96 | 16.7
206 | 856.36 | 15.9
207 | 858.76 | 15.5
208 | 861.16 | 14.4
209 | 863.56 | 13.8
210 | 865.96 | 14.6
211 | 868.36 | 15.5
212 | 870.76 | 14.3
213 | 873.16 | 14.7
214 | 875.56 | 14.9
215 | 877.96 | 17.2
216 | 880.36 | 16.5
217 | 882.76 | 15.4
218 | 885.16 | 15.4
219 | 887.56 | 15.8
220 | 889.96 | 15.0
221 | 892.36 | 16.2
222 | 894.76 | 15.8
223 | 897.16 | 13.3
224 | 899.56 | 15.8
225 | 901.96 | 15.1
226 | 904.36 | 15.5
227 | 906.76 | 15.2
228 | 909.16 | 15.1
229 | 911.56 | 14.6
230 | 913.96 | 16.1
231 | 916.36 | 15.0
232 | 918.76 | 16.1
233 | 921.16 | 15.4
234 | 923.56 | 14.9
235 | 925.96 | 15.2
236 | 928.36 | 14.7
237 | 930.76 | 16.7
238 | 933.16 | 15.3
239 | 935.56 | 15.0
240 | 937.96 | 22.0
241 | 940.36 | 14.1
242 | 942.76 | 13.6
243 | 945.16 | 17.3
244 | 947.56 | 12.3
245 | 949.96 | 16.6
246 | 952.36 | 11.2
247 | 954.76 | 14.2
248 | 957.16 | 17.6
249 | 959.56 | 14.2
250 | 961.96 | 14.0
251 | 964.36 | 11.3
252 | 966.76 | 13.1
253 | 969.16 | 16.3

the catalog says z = 0.13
